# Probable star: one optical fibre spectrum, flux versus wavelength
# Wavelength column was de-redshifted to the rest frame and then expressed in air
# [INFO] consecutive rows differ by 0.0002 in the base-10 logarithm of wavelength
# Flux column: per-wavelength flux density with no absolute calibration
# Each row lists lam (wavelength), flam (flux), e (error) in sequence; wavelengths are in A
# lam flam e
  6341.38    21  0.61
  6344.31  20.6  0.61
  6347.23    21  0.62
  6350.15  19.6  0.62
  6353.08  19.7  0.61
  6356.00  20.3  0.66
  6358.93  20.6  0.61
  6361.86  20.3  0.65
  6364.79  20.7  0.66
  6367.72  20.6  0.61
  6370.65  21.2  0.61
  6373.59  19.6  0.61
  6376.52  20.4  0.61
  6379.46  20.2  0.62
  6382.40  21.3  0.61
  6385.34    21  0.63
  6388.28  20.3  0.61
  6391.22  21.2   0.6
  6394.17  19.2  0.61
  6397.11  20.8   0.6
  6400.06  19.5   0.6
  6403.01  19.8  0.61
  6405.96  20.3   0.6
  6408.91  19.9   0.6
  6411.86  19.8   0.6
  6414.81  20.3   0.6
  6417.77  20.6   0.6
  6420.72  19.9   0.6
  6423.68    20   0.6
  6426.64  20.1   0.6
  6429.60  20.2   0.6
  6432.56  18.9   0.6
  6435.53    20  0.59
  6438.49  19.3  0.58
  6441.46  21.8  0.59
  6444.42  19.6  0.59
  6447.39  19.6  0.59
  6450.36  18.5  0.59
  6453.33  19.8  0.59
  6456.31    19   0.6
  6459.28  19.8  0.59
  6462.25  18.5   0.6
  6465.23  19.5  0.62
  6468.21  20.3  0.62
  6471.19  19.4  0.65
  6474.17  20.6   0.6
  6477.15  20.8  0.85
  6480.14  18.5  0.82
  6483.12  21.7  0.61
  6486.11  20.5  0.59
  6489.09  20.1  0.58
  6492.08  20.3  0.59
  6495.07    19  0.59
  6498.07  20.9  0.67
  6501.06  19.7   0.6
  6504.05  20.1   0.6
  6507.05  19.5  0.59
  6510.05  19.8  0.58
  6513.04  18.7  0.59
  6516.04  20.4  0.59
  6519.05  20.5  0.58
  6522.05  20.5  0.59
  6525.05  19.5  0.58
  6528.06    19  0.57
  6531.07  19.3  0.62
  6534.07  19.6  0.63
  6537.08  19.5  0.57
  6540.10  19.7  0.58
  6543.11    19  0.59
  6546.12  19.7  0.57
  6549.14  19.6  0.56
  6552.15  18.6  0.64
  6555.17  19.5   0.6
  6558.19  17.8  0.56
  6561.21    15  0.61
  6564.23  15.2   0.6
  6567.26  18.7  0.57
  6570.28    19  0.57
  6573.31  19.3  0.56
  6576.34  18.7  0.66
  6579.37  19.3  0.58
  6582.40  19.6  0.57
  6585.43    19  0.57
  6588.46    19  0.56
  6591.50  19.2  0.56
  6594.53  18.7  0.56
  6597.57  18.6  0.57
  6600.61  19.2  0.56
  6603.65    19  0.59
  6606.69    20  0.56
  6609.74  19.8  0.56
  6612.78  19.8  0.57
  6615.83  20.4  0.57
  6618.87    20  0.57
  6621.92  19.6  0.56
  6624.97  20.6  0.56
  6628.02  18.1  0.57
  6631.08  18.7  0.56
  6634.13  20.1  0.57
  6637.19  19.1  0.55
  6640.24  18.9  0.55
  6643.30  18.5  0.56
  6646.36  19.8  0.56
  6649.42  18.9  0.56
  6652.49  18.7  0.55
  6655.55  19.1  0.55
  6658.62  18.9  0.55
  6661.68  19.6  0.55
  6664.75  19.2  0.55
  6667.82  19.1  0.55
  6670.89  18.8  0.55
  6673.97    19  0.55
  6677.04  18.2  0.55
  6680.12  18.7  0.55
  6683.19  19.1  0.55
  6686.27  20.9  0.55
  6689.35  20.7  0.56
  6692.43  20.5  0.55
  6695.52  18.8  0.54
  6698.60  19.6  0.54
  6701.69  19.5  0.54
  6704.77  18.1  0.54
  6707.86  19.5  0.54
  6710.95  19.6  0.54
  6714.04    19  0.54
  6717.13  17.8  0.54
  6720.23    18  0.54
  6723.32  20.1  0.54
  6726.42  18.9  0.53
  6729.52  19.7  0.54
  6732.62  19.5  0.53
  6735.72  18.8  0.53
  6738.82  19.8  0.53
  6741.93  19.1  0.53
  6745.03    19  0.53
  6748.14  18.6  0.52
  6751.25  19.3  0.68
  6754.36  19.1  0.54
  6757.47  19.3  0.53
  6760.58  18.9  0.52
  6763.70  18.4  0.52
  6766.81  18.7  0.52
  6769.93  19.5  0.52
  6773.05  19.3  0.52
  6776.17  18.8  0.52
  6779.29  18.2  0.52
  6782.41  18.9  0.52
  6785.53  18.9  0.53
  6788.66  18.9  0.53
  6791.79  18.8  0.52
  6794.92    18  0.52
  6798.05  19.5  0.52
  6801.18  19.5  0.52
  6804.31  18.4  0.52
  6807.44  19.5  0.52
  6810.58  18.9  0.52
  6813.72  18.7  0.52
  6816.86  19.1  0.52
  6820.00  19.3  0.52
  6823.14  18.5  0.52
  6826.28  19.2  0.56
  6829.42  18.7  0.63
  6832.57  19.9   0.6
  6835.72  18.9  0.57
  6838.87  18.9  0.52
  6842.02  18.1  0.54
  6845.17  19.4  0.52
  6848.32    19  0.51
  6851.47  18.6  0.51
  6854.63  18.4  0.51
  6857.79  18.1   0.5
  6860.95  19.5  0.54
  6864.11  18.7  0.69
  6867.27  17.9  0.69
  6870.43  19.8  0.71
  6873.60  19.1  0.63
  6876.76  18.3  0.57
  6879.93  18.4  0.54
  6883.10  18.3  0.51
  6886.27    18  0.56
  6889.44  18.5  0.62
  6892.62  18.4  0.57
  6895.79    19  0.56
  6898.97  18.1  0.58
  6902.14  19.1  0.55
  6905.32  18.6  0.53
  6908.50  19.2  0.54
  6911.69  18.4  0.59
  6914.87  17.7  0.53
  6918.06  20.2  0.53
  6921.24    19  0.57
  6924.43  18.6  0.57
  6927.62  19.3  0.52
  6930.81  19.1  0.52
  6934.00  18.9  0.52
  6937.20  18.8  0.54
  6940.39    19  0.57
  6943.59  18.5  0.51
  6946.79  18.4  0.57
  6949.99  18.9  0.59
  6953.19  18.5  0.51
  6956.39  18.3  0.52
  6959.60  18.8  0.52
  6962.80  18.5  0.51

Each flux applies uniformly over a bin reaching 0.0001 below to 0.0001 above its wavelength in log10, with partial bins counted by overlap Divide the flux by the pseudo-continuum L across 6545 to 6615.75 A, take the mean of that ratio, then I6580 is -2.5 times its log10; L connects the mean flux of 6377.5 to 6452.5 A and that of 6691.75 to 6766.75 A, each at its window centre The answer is 0.04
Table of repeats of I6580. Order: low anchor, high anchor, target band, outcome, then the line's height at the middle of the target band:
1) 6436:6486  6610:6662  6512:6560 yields 0.01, 19.6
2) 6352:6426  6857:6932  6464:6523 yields 0.00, 20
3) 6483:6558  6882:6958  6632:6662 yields 0.01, 19.4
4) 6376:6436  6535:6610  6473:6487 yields -0.05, 19.6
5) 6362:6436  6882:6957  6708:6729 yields 0.02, 19.3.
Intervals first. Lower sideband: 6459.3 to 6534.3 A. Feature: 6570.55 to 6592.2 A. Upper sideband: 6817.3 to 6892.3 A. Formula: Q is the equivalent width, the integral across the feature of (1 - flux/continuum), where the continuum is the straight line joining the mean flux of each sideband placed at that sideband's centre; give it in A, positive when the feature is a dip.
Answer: 0.5 A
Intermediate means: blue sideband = 19.9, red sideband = 18.8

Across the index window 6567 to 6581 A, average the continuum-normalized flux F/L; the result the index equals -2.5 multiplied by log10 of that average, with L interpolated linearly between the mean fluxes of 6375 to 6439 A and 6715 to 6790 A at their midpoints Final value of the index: 0.03 mag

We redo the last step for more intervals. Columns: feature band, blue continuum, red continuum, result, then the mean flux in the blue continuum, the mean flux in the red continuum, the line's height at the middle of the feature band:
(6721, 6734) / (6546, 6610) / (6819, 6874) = -0.04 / 18.7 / 18.9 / 18.8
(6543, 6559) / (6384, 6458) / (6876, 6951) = 0.03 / 20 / 18.7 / 19.6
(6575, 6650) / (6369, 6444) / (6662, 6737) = 0.01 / 20.2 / 19.2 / 19.5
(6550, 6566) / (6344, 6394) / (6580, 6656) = 0.13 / 20.5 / 19.3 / 19.6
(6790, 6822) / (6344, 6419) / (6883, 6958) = 0.01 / 20.3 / 18.7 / 19.1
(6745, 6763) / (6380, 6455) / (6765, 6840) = 0.01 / 20.1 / 19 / 19.1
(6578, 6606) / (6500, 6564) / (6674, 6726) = 0.01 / 19.2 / 19.2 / 19.2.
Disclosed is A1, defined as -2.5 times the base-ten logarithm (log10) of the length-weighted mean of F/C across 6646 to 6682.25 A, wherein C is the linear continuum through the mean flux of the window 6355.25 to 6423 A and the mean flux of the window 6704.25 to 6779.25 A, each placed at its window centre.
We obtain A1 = 0.02 mag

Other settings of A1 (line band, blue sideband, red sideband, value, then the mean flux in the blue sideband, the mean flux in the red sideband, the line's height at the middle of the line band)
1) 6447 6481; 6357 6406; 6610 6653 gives 0.03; 20.4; 19.4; 20.1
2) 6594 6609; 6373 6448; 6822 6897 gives 0.02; 20.2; 18.7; 19.5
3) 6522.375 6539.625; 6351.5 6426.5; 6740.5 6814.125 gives 0.02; 20.3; 18.9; 19.8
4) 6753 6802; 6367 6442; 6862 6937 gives 0.01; 20.2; 18.7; 19.1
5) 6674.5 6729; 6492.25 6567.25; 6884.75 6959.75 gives -0.01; 19.2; 18.7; 19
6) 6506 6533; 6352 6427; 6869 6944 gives 0.01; 20.3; 18.8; 19.9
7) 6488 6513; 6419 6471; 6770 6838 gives -0.02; 19.7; 19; 19.6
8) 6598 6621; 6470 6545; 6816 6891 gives -0.01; 19.9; 18.8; 19.5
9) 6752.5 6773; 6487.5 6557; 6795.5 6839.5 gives 0.01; 19.7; 19.1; 19.2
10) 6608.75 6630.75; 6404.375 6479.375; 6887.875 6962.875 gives -0.01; 19.8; 18.7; 19.4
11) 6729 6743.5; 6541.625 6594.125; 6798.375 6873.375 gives -0.03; 18.6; 18.9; 18.8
